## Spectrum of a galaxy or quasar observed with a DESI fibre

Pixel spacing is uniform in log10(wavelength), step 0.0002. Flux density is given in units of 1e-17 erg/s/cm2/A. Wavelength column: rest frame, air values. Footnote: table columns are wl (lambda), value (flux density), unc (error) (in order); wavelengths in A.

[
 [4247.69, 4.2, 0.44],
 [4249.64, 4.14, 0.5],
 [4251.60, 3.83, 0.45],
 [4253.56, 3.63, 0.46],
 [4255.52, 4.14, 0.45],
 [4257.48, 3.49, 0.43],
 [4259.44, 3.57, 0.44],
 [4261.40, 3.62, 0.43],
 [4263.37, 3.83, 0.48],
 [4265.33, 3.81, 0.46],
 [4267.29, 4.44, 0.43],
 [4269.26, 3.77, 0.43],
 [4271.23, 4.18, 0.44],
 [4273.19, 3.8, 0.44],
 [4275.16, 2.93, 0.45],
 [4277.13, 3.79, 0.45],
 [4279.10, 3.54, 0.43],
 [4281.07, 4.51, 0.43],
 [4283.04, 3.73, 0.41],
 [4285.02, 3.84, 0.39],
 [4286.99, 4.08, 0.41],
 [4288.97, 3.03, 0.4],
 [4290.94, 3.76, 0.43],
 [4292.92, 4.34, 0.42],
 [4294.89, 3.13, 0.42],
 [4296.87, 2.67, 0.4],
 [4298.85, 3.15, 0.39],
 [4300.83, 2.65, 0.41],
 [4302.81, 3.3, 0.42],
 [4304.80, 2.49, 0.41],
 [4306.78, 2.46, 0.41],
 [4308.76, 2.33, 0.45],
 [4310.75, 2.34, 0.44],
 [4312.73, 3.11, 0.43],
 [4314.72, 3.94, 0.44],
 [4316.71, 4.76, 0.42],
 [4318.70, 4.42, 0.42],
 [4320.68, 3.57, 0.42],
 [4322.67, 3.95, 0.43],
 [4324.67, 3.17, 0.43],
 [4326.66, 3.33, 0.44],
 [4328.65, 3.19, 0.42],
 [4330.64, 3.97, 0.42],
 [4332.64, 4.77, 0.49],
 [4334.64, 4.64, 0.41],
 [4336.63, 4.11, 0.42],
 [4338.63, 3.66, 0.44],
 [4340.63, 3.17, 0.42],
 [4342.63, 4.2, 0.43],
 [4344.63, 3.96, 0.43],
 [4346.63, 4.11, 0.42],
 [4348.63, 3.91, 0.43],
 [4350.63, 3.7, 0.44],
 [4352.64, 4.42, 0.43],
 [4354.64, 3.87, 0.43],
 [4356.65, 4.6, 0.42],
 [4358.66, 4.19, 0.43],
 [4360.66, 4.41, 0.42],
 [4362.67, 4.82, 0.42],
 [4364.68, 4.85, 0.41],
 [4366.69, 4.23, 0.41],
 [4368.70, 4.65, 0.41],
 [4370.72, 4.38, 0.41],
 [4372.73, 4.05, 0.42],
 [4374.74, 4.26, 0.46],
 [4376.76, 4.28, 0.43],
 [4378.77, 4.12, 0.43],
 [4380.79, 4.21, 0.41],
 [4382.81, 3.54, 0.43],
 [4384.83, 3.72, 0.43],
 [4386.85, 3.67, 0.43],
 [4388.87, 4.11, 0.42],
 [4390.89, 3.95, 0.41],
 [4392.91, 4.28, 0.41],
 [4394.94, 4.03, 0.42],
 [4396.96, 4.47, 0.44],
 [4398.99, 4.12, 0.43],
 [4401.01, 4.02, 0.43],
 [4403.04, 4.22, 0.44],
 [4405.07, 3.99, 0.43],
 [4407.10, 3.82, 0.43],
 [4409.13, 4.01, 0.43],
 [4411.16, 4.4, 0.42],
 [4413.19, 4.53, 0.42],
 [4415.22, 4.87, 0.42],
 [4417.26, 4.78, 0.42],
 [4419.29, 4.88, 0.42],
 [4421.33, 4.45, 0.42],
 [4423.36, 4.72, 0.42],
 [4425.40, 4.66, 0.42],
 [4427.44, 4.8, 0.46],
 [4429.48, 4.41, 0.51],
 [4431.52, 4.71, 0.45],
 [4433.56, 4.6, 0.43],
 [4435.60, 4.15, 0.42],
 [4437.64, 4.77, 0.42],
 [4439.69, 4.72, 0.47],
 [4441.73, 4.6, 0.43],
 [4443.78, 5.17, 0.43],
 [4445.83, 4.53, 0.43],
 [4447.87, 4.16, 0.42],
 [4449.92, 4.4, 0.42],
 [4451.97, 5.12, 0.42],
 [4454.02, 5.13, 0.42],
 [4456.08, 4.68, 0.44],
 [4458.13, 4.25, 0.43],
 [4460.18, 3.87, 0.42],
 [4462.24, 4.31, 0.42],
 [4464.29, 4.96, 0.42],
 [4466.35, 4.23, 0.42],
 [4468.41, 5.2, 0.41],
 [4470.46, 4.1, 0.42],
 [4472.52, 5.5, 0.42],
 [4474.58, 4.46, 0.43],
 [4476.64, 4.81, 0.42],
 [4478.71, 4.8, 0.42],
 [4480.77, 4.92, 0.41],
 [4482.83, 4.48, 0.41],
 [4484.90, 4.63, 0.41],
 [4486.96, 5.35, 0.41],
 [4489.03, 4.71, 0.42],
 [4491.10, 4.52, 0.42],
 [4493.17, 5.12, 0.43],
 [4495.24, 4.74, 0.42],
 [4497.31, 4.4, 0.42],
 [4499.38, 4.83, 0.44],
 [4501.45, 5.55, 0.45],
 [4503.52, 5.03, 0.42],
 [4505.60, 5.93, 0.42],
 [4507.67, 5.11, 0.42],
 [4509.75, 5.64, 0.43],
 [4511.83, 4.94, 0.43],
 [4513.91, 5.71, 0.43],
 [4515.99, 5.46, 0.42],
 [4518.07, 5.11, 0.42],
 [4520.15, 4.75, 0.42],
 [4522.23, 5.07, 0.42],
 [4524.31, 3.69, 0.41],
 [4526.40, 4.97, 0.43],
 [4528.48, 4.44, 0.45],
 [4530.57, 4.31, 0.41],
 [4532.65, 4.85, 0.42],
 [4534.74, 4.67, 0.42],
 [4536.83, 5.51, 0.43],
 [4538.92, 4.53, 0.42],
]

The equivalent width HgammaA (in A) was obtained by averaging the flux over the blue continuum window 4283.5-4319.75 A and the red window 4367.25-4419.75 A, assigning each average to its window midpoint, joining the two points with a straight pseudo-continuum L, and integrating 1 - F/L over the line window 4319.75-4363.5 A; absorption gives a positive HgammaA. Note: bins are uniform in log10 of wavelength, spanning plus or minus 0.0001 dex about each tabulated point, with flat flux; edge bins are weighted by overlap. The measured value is -3.2 A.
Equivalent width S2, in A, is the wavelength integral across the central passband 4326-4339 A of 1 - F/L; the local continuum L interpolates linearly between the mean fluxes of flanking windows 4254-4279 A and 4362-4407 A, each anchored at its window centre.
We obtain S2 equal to 0.0 A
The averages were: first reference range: 3.77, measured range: 3.98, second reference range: 4.17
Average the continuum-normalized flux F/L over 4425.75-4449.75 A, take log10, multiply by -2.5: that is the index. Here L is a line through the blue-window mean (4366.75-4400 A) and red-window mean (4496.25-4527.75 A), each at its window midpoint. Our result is -0.02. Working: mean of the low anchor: 4.12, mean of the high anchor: 5.07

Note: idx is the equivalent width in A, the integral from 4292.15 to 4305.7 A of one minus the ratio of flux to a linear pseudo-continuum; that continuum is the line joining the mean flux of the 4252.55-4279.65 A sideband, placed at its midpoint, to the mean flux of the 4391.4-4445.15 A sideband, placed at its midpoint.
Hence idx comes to 2.8 A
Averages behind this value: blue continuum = 3.76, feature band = 3.09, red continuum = 4.46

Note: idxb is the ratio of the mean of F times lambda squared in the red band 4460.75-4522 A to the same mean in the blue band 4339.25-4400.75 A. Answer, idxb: 1.26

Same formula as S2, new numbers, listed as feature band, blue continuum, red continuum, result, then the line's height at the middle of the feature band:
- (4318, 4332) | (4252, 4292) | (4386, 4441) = 1.2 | 4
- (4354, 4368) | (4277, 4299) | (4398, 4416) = -1.6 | 3.99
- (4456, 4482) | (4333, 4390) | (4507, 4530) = 0.5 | 4.71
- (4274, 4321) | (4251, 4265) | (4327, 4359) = 5.5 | 3.86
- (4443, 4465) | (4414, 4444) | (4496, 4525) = 1.0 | 4.8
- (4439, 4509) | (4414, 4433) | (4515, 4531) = -0.9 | 4.72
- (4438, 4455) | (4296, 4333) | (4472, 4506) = -0.8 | 4.52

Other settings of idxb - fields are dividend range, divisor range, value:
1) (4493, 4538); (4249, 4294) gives 1.46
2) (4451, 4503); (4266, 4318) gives 1.49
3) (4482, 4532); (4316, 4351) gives 1.36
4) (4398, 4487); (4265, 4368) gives 1.29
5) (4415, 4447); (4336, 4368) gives 1.17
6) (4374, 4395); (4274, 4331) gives 1.22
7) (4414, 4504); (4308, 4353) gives 1.32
